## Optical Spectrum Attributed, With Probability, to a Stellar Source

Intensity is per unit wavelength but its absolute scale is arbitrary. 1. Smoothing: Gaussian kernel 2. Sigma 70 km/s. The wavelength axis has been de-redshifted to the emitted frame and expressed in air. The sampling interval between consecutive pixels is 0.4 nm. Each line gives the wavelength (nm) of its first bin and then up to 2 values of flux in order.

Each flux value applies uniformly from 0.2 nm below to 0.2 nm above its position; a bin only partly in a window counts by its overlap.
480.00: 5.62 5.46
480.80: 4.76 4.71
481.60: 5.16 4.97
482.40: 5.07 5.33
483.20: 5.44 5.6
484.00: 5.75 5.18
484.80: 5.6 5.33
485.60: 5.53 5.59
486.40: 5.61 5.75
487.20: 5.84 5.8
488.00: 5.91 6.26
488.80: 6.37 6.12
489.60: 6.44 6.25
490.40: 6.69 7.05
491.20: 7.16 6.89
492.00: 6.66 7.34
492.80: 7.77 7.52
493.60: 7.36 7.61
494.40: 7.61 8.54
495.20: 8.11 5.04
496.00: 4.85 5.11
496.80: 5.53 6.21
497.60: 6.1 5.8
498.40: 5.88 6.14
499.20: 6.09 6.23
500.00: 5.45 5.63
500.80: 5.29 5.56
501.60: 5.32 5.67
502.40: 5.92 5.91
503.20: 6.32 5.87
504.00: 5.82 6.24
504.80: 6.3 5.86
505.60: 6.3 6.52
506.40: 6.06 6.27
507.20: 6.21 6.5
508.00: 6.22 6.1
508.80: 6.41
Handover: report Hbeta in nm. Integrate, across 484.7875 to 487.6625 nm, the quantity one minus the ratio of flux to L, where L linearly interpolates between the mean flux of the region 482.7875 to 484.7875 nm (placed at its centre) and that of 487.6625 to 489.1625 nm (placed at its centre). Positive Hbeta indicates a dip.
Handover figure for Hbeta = 0.10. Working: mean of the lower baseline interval 5.49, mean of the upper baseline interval 6.14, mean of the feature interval 5.63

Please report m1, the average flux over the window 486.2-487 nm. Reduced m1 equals 5.68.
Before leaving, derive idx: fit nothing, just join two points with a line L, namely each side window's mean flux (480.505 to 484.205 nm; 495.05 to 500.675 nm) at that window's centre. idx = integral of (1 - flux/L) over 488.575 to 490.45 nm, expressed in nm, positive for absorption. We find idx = -0.29 nm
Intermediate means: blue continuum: 5.21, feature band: 6.35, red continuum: 5.84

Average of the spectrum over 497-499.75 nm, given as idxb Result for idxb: 6.06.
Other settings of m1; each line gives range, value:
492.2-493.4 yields 7.54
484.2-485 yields 5.39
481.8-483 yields 5.12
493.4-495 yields 7.78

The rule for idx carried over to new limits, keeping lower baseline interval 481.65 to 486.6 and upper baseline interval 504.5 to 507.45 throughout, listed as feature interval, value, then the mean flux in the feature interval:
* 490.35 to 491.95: -0.36 nm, 6.94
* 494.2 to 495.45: -0.46 nm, 7.96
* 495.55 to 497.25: 0.16 nm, 5.3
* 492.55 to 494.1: -0.49 nm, 7.55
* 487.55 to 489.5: -0.20 nm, 6.13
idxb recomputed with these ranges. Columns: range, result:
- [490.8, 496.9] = 6.9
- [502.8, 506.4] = 6.13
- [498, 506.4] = 5.92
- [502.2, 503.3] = 6.03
